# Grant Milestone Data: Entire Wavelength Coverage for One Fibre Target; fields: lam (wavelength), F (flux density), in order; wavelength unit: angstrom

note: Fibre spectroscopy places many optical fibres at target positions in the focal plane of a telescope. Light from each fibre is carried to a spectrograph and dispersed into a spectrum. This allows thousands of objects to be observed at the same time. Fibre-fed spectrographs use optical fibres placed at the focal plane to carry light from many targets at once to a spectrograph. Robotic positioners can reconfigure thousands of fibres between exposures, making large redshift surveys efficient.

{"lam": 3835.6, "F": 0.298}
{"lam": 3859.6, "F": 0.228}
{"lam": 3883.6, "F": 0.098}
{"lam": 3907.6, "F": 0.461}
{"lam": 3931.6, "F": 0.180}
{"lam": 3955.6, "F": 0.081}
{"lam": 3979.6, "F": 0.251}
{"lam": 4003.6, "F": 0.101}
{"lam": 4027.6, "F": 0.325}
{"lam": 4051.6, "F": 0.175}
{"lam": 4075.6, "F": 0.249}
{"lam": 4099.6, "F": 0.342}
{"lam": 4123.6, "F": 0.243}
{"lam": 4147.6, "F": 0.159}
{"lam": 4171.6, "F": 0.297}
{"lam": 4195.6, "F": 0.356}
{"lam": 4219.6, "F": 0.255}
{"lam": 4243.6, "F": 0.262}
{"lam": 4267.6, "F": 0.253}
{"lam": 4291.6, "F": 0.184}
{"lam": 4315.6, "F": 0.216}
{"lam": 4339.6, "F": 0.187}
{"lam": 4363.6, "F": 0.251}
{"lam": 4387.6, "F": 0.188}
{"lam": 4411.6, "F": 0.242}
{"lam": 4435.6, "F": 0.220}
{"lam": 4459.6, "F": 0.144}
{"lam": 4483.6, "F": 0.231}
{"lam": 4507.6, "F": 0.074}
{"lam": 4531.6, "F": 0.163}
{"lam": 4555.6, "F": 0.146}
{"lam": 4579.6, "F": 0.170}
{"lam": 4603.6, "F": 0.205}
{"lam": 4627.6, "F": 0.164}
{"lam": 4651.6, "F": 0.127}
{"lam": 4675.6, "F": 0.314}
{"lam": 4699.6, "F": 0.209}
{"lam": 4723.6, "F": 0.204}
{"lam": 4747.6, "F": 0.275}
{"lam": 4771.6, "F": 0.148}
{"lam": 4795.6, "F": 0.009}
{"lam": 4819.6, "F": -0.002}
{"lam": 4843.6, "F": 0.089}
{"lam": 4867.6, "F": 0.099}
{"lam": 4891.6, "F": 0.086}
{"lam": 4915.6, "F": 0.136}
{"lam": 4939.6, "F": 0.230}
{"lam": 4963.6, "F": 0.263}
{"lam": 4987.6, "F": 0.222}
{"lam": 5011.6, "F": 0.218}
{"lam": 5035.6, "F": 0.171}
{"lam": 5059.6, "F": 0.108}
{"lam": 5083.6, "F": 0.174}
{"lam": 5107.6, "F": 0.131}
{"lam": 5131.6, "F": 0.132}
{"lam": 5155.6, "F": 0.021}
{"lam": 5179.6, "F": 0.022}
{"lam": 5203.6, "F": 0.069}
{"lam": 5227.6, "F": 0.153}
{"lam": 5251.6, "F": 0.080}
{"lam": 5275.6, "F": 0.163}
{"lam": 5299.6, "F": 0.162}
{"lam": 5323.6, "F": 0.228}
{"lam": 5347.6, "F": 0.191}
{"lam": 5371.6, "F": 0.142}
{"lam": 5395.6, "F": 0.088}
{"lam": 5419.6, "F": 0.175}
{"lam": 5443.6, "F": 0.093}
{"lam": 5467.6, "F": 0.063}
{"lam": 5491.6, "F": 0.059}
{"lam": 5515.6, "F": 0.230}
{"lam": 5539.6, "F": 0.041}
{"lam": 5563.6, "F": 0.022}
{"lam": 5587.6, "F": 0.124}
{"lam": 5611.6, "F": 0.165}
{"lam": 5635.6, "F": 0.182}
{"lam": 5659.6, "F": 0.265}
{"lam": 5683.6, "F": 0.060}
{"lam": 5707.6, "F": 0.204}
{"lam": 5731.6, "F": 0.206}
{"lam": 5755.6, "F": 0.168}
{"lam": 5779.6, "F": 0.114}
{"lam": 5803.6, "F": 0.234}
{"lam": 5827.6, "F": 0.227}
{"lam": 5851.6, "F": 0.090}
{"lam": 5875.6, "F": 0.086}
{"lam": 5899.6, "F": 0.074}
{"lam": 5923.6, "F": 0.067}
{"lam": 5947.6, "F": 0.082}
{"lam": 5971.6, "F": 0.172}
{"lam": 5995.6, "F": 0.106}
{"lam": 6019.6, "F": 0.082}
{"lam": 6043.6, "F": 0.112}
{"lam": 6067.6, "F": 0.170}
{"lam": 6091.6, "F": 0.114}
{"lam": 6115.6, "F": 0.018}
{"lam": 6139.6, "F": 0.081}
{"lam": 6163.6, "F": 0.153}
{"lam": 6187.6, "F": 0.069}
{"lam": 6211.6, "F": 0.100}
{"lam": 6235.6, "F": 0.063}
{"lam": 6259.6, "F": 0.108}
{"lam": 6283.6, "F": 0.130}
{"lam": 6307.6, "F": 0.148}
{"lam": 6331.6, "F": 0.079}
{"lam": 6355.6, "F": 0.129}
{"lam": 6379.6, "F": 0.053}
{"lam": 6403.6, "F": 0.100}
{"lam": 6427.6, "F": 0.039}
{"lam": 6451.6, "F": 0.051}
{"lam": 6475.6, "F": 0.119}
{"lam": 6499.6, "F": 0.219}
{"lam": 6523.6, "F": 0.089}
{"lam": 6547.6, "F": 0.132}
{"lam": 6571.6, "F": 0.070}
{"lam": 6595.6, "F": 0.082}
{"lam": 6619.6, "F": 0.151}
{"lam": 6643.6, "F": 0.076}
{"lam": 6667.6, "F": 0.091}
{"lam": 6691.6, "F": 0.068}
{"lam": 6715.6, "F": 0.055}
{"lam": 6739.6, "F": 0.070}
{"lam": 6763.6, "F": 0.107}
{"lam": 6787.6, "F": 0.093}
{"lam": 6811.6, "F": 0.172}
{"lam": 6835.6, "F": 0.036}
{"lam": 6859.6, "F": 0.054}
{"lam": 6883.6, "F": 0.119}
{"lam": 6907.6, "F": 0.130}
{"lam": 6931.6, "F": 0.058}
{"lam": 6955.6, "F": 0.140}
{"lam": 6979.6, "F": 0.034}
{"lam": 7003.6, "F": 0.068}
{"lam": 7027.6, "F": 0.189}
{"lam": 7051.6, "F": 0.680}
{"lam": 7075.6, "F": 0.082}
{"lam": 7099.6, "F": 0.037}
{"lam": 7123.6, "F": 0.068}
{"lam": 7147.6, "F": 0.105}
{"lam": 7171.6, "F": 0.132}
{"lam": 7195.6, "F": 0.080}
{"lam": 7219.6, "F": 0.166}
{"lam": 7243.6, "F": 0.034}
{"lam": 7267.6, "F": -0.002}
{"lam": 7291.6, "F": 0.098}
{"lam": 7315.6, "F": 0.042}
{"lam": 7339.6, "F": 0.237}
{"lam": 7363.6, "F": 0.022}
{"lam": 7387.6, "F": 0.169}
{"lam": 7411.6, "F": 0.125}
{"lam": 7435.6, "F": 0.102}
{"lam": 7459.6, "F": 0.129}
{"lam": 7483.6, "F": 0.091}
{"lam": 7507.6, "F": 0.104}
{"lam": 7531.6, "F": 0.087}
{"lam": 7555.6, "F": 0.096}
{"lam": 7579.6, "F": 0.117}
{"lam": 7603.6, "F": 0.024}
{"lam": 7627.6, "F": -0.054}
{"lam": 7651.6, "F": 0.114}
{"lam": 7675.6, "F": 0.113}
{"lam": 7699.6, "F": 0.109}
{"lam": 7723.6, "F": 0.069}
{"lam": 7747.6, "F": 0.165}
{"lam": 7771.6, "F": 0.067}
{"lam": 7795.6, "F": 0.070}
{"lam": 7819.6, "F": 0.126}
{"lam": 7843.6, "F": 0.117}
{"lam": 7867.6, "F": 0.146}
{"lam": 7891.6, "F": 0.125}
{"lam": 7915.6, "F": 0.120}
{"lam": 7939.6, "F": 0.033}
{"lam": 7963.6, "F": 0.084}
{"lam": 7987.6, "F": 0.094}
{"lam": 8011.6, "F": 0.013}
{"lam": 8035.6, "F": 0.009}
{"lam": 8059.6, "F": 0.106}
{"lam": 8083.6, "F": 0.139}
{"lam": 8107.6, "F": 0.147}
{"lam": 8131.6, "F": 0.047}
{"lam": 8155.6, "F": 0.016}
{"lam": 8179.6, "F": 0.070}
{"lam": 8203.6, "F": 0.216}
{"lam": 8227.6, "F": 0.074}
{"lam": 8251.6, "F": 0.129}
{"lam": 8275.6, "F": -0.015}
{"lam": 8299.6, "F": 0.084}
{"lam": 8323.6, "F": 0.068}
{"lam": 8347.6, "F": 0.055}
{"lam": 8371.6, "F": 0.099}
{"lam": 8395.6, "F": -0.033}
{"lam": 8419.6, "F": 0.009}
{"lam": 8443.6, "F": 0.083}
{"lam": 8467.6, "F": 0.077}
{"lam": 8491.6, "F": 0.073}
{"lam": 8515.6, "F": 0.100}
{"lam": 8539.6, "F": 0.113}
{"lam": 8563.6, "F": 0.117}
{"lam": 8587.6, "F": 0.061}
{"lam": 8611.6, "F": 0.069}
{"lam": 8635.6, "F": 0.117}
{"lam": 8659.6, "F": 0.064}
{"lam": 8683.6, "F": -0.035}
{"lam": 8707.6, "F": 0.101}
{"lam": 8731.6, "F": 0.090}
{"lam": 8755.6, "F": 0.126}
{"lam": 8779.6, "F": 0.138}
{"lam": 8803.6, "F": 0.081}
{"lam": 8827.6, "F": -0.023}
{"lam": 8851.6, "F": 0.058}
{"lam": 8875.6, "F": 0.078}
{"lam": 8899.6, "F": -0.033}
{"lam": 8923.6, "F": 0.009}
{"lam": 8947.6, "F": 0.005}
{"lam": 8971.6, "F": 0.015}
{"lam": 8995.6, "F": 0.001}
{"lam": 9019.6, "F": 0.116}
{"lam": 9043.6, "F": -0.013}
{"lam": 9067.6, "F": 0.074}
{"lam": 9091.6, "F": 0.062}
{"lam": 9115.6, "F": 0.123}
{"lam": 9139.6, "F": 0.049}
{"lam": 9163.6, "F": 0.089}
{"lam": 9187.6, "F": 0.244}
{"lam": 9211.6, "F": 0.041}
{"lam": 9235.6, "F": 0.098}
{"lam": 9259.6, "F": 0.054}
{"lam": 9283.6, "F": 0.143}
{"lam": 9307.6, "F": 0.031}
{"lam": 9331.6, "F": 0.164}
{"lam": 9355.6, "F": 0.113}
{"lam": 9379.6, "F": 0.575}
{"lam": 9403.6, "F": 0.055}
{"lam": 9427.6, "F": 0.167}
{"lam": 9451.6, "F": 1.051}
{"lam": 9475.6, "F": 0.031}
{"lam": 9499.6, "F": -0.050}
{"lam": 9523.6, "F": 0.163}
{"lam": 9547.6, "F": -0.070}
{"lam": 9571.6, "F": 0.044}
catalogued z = 0.89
